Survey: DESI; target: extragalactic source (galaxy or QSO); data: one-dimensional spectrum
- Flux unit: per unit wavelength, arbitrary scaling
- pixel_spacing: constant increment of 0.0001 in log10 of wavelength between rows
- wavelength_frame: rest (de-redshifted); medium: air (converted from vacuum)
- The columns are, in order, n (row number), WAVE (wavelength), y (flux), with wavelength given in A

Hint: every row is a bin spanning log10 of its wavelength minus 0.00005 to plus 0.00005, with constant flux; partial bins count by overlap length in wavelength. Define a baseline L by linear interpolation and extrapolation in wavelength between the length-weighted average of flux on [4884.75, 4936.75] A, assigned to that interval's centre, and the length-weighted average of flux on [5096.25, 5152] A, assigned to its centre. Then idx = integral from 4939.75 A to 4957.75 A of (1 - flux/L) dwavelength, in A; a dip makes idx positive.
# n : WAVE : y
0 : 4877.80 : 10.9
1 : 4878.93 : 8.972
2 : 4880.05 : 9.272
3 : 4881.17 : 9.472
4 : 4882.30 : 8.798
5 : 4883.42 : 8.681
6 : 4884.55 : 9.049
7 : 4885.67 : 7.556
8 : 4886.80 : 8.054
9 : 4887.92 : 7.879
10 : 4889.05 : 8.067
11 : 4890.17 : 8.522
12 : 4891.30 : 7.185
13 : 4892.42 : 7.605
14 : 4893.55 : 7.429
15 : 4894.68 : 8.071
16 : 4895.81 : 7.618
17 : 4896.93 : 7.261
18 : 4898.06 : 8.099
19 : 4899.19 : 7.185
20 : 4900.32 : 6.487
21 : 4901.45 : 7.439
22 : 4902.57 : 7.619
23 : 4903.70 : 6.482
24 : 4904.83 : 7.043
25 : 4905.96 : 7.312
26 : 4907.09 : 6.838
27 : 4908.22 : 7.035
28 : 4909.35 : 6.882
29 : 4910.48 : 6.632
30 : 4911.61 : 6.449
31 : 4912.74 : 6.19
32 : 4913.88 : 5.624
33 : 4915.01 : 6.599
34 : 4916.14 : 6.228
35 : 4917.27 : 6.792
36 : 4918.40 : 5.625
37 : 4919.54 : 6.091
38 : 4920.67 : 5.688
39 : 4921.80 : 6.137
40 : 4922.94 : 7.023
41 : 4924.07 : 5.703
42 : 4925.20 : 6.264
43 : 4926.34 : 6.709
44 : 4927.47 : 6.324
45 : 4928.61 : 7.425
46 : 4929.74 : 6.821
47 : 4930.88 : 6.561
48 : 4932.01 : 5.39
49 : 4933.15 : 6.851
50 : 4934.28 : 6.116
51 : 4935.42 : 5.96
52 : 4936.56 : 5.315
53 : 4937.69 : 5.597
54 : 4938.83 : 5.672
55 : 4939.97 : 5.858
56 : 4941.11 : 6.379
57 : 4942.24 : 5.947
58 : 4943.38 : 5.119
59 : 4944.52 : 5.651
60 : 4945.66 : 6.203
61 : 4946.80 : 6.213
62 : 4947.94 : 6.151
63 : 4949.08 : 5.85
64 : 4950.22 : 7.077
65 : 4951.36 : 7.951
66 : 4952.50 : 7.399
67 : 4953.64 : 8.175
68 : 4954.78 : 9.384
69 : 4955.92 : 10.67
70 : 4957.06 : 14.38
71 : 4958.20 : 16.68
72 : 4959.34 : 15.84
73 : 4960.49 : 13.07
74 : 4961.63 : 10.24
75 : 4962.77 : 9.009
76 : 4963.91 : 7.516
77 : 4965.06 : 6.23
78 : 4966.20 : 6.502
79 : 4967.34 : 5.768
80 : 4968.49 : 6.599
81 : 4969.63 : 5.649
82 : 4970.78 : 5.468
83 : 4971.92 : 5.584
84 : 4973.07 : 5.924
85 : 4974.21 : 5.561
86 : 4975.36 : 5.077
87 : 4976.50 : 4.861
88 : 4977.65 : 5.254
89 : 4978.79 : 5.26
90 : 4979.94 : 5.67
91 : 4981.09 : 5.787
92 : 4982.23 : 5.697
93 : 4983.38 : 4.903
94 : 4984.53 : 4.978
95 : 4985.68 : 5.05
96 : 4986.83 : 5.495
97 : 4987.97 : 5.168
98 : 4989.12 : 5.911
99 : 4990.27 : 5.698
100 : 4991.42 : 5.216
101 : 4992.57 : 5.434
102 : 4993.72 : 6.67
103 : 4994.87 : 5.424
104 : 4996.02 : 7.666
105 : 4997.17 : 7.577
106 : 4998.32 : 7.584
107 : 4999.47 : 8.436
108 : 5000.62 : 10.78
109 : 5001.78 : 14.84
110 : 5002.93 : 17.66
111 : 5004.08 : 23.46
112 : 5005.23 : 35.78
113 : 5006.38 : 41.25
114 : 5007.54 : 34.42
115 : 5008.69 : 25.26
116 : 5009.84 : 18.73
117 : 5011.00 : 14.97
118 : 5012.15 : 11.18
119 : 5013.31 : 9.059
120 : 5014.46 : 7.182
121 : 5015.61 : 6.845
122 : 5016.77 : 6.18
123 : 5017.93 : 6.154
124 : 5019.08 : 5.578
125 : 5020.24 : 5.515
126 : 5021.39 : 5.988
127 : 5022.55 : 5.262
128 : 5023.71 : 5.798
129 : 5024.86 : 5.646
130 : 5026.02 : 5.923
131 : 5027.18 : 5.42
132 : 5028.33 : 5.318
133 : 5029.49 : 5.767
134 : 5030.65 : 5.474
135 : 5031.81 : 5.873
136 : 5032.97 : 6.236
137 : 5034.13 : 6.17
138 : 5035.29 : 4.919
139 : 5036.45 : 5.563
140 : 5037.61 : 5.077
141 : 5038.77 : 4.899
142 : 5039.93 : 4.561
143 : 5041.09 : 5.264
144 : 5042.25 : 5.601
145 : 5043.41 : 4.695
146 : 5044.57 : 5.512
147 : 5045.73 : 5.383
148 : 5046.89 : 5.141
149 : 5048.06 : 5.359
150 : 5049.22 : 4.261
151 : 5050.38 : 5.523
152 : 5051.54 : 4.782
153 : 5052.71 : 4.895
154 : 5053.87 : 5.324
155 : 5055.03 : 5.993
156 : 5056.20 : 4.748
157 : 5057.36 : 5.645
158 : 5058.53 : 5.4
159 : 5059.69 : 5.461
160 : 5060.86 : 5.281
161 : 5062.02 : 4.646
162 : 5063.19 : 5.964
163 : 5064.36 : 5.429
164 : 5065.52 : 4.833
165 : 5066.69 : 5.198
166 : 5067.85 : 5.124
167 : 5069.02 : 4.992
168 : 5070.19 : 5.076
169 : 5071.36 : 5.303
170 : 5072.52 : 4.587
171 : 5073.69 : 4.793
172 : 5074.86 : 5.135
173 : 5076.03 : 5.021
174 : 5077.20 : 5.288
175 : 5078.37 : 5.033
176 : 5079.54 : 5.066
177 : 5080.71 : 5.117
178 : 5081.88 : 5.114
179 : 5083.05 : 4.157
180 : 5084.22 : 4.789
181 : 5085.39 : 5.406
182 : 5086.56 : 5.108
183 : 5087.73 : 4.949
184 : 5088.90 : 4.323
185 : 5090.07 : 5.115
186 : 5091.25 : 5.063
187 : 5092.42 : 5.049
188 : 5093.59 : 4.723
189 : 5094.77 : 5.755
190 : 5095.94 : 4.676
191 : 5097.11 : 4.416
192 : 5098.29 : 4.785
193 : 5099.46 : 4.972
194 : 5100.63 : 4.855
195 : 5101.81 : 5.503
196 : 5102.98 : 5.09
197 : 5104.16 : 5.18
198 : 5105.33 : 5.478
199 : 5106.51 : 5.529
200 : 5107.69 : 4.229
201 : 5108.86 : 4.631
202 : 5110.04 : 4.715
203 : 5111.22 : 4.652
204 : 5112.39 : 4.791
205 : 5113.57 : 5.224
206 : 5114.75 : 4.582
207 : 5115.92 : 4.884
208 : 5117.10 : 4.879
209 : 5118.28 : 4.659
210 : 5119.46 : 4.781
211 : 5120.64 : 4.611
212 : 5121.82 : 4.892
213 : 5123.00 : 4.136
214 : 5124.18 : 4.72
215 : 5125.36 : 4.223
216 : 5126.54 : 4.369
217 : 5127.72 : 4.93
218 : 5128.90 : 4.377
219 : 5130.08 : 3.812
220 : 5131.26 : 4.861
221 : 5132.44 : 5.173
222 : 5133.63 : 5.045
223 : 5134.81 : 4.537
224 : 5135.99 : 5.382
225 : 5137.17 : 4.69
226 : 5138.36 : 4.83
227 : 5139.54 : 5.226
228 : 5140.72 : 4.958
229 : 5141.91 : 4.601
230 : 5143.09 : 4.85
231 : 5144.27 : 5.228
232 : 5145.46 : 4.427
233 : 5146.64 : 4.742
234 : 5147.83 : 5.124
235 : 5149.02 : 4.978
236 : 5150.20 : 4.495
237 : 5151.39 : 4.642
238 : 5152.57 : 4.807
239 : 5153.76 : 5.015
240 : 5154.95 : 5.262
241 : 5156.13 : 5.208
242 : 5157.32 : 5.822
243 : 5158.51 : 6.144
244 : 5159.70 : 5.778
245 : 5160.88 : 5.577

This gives -2.8 A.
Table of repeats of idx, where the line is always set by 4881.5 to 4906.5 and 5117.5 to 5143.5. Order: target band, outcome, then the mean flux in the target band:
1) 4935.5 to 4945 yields 1.9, 5.71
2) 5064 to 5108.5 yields 2.3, 5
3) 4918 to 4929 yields 1.6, 6.29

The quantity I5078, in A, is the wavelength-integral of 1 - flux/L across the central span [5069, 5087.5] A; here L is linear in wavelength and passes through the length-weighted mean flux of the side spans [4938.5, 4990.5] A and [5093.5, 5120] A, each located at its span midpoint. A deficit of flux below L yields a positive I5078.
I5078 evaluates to 1.2 A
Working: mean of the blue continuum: 7.07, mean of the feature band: 5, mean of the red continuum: 4.92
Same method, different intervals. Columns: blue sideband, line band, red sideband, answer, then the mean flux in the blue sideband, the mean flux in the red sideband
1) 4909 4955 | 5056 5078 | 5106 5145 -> 0.3 A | 6.37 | 4.76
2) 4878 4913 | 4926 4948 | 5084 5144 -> 3.2 A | 7.7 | 4.85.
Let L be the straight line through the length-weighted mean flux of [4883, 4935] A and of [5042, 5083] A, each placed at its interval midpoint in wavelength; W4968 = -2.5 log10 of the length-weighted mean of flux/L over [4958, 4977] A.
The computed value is -0.24 mag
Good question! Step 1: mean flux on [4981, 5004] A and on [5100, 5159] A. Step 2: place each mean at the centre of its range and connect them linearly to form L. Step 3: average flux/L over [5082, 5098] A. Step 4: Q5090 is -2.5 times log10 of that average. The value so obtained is 0.163 mag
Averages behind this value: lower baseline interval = 7.68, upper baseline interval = 4.87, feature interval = 4.89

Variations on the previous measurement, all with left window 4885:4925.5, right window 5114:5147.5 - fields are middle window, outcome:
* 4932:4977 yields -0.145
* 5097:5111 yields 0.010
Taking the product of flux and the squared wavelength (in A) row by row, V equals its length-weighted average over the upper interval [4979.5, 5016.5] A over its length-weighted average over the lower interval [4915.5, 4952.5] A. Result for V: 2.0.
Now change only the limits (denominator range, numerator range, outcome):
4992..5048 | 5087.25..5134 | 0.51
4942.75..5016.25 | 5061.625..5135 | 0.52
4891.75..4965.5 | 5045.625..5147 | 0.72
